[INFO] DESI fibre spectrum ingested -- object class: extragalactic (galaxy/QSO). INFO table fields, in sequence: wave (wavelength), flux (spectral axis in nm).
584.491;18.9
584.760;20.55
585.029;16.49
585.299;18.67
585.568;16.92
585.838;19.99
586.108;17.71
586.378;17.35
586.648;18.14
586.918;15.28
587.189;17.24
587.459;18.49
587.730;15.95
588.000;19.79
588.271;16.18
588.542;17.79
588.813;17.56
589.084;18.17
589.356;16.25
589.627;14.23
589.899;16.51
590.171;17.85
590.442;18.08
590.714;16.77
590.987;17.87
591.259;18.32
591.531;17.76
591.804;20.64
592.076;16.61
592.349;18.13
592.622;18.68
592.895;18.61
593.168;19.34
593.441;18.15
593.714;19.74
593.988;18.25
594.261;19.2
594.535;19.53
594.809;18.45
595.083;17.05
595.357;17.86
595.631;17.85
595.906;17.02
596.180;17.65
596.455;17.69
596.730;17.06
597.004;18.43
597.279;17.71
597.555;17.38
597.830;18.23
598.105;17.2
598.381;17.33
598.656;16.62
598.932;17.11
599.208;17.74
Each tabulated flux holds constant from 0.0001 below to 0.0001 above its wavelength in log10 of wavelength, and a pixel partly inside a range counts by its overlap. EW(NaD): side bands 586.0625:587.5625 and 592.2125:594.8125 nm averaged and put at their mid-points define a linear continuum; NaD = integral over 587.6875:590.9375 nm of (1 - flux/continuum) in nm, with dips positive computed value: 0.13 nm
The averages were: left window 17.3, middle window 17.1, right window 18.8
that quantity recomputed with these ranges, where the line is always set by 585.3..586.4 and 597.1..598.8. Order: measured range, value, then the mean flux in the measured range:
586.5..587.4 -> 0.05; 17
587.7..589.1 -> 0.03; 17.7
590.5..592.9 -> -0.04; 18.1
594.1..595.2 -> -0.06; 18.6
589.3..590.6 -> 0.09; 16.6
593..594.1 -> -0.07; 18.9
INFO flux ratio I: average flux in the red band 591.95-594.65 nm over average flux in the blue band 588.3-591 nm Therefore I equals 1.09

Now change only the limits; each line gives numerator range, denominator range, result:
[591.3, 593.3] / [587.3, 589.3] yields 1.05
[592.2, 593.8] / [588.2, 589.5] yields 1.09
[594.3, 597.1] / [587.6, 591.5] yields 1.04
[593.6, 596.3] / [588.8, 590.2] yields 1.10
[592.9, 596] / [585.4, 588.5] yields 1.05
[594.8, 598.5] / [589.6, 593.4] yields 0.98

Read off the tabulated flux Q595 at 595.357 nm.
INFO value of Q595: 17.86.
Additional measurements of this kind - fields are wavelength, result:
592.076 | 16.61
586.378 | 17.35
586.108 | 17.71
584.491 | 18.9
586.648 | 18.14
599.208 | 17.74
